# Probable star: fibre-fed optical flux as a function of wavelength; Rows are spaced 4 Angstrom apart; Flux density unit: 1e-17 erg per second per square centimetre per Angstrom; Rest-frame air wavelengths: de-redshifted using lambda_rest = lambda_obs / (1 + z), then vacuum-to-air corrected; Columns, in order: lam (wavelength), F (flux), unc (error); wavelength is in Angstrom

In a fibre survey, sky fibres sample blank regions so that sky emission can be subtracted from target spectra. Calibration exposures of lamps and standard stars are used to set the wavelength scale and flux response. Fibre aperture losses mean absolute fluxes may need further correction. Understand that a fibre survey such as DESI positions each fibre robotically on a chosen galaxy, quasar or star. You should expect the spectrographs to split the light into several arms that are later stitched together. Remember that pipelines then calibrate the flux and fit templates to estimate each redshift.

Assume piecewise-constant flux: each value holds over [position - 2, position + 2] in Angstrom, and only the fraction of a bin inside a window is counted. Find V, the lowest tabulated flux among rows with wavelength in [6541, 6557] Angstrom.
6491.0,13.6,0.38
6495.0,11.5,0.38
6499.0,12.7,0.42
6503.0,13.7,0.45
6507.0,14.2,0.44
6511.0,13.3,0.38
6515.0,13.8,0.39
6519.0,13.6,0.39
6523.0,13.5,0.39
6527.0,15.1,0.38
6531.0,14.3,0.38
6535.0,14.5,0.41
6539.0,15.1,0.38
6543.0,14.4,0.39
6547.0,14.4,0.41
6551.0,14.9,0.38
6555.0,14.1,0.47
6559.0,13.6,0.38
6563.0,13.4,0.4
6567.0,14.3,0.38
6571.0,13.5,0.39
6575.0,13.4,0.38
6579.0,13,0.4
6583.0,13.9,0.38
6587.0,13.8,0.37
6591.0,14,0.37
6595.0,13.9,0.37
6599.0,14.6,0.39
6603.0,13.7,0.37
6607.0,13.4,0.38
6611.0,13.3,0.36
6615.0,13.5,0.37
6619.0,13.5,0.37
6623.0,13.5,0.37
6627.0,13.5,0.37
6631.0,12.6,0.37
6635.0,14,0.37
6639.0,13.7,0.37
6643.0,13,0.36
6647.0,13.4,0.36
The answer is 14.1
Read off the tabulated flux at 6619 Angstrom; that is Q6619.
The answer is 13.5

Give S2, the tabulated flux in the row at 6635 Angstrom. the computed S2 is 14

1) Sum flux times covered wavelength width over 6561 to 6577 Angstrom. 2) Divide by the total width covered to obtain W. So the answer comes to 13.7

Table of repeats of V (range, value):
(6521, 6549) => 13.5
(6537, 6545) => 14.4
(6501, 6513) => 13.3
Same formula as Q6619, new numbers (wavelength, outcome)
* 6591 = 14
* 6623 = 13.5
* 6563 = 13.4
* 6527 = 15.1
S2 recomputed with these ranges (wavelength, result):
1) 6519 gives 13.6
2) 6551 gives 14.9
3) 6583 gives 13.9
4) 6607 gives 13.4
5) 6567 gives 14.3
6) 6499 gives 12.7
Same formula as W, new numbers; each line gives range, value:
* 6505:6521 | 13.7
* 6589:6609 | 13.9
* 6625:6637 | 13.4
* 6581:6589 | 13.9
